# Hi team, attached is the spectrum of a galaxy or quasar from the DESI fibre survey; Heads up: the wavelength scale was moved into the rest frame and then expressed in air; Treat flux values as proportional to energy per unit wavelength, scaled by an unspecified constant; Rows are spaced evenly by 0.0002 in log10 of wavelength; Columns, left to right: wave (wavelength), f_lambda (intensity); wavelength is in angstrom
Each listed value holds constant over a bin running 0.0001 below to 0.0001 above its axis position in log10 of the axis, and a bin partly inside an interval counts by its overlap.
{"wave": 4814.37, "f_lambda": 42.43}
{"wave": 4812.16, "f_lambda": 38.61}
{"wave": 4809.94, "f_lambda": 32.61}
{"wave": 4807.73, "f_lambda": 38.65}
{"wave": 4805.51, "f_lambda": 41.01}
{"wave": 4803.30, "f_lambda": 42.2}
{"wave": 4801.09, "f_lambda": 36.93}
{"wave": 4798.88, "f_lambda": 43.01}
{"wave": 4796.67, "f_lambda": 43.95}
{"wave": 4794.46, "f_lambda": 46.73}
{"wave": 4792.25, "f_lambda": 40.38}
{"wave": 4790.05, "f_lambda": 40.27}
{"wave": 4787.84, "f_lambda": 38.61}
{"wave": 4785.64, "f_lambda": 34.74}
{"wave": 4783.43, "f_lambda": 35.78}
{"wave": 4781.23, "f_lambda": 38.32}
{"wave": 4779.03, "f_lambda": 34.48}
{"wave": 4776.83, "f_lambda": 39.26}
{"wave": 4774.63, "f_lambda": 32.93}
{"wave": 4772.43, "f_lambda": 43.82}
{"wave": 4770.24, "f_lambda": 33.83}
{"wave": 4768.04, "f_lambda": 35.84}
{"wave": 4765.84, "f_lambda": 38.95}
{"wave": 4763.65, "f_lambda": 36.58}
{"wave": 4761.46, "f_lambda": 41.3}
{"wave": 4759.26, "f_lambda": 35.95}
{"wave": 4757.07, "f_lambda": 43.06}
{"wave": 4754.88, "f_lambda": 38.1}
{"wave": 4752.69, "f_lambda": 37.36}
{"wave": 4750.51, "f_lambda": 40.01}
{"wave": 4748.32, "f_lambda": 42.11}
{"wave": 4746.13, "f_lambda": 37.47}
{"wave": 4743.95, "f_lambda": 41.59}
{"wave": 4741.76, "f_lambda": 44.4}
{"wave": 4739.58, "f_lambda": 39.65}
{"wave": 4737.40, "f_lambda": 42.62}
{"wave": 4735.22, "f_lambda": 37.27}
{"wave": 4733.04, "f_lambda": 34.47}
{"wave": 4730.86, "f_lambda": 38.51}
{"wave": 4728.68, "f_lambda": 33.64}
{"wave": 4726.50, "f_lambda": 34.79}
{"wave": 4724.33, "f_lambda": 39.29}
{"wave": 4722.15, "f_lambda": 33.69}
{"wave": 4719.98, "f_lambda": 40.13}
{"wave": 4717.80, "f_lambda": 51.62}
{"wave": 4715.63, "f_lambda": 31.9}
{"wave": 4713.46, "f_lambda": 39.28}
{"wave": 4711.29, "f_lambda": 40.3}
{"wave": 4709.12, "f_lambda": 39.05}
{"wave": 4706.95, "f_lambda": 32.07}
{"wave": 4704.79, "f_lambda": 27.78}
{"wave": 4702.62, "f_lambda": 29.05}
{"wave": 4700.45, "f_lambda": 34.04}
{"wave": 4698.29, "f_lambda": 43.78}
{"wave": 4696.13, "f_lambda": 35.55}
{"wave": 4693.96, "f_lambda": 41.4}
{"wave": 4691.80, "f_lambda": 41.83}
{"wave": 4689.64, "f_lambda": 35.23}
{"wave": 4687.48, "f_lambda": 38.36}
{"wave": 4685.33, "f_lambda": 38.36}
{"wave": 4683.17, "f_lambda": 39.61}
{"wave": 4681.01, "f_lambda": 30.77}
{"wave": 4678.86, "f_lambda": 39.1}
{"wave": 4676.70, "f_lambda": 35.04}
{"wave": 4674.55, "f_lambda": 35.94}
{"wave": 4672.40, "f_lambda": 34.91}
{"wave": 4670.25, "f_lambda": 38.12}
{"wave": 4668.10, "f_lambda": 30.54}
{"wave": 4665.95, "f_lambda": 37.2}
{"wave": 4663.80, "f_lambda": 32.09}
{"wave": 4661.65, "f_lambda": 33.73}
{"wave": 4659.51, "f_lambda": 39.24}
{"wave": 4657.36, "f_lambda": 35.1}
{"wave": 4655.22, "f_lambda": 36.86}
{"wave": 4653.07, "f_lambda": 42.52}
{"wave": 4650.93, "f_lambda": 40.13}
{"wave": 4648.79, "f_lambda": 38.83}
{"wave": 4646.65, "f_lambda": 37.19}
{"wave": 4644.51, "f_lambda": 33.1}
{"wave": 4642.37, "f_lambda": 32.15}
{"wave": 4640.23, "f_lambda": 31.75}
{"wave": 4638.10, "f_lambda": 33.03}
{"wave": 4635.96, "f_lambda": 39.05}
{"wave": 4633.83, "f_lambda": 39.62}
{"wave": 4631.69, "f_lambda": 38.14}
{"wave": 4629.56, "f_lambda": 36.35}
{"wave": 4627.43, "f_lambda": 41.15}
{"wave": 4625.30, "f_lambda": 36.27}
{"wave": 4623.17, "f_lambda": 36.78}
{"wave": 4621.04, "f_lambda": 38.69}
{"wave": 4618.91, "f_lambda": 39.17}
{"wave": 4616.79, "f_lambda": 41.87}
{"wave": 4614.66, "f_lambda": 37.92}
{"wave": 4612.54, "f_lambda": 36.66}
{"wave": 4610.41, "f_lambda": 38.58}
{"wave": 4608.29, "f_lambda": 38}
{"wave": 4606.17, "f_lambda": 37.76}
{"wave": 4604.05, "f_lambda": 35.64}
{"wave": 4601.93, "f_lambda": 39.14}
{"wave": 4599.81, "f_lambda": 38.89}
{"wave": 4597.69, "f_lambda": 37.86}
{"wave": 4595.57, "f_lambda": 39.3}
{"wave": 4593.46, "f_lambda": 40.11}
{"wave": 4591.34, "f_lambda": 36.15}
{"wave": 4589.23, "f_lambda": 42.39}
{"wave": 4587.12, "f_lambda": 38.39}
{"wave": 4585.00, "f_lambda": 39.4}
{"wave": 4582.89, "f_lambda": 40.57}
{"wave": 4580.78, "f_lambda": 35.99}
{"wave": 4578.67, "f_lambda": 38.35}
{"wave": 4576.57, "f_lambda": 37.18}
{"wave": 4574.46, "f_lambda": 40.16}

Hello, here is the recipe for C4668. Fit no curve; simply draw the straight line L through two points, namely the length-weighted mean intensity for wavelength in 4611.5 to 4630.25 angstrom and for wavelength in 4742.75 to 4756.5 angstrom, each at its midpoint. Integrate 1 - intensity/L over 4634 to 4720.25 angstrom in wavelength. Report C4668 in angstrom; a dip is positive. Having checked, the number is 5.0 angstrom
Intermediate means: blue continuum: 38.4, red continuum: 39.6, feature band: 36.6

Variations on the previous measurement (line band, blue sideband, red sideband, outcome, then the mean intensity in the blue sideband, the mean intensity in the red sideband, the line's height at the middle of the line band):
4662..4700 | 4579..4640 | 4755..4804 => 1.7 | 38.2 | 38.9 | 38.5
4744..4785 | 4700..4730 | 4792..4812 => 0.6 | 36.2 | 40.5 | 38.7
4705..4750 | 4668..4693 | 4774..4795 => -1.4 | 36.8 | 38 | 37.3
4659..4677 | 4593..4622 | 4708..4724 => 1.8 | 38.5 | 39.4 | 39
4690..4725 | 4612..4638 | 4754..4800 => 1.0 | 38.3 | 38.9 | 38.6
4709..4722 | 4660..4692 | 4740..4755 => -0.6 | 36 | 40.3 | 38.3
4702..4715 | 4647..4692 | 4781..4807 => 1.1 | 36.7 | 40.2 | 37.8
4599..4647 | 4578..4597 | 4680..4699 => 1.8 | 38.9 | 38.2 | 38.7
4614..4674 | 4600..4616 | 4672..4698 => 1.3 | 37.8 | 37.4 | 37.6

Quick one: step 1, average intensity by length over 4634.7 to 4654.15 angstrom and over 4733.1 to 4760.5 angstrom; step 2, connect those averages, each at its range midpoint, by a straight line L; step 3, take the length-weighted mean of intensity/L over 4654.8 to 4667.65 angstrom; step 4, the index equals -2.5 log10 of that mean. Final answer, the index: 0.05 mag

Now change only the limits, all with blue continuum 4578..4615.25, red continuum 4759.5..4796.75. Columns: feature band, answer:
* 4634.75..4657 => 0.06 mag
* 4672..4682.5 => 0.09 mag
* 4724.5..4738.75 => 0.04 mag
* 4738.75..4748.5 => -0.07 mag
